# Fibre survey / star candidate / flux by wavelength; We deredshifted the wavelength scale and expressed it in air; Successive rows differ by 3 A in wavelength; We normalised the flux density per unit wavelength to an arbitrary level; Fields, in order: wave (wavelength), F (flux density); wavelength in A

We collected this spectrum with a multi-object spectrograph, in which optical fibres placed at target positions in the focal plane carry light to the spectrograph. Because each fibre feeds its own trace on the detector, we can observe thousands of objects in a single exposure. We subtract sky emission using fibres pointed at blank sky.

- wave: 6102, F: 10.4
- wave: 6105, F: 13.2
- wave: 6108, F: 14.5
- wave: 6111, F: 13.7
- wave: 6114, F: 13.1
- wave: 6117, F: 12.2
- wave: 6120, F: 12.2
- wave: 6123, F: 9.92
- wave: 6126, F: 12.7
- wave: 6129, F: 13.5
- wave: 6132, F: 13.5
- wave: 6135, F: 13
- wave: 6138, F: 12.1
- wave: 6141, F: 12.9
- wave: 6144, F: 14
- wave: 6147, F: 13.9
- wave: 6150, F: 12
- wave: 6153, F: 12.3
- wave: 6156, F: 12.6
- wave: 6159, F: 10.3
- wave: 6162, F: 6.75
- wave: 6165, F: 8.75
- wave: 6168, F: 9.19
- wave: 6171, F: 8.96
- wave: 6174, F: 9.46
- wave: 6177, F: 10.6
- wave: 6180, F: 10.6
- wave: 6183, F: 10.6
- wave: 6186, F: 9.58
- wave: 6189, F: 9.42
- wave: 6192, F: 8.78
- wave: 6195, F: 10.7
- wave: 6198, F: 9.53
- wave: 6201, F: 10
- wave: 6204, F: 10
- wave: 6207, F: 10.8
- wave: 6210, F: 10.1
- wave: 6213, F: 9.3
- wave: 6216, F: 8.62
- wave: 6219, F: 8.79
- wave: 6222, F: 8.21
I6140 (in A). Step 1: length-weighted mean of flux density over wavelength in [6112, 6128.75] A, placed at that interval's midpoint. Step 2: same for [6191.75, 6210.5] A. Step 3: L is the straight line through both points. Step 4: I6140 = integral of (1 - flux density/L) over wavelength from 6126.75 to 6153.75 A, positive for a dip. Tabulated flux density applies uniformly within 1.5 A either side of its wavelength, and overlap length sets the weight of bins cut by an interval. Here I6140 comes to -3.2 A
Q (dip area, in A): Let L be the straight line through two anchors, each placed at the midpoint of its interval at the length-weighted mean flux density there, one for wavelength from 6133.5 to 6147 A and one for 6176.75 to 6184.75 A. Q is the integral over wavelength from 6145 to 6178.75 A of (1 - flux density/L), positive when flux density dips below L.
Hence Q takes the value 3.7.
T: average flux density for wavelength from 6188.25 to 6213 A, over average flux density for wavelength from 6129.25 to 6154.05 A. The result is 0.76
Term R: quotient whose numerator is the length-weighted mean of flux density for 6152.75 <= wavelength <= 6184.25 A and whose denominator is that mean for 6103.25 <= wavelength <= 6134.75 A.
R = 0.77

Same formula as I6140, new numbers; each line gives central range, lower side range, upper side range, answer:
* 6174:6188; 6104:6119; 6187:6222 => 0.40 A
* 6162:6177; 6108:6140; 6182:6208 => 2.59 A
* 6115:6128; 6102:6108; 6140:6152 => 1.09 A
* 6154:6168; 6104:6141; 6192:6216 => 2.19 A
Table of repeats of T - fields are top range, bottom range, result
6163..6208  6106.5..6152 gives 0.76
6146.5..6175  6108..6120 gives 0.79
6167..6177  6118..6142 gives 0.76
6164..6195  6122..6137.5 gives 0.77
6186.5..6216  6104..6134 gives 0.76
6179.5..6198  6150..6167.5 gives 0.96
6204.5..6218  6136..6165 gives 0.83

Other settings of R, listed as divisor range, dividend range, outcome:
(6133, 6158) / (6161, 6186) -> 0.74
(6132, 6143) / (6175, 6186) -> 0.81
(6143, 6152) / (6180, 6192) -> 0.74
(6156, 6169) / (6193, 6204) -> 1.09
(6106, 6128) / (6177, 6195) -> 0.79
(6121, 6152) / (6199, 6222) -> 0.75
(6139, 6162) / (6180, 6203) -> 0.81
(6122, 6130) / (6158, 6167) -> 0.71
